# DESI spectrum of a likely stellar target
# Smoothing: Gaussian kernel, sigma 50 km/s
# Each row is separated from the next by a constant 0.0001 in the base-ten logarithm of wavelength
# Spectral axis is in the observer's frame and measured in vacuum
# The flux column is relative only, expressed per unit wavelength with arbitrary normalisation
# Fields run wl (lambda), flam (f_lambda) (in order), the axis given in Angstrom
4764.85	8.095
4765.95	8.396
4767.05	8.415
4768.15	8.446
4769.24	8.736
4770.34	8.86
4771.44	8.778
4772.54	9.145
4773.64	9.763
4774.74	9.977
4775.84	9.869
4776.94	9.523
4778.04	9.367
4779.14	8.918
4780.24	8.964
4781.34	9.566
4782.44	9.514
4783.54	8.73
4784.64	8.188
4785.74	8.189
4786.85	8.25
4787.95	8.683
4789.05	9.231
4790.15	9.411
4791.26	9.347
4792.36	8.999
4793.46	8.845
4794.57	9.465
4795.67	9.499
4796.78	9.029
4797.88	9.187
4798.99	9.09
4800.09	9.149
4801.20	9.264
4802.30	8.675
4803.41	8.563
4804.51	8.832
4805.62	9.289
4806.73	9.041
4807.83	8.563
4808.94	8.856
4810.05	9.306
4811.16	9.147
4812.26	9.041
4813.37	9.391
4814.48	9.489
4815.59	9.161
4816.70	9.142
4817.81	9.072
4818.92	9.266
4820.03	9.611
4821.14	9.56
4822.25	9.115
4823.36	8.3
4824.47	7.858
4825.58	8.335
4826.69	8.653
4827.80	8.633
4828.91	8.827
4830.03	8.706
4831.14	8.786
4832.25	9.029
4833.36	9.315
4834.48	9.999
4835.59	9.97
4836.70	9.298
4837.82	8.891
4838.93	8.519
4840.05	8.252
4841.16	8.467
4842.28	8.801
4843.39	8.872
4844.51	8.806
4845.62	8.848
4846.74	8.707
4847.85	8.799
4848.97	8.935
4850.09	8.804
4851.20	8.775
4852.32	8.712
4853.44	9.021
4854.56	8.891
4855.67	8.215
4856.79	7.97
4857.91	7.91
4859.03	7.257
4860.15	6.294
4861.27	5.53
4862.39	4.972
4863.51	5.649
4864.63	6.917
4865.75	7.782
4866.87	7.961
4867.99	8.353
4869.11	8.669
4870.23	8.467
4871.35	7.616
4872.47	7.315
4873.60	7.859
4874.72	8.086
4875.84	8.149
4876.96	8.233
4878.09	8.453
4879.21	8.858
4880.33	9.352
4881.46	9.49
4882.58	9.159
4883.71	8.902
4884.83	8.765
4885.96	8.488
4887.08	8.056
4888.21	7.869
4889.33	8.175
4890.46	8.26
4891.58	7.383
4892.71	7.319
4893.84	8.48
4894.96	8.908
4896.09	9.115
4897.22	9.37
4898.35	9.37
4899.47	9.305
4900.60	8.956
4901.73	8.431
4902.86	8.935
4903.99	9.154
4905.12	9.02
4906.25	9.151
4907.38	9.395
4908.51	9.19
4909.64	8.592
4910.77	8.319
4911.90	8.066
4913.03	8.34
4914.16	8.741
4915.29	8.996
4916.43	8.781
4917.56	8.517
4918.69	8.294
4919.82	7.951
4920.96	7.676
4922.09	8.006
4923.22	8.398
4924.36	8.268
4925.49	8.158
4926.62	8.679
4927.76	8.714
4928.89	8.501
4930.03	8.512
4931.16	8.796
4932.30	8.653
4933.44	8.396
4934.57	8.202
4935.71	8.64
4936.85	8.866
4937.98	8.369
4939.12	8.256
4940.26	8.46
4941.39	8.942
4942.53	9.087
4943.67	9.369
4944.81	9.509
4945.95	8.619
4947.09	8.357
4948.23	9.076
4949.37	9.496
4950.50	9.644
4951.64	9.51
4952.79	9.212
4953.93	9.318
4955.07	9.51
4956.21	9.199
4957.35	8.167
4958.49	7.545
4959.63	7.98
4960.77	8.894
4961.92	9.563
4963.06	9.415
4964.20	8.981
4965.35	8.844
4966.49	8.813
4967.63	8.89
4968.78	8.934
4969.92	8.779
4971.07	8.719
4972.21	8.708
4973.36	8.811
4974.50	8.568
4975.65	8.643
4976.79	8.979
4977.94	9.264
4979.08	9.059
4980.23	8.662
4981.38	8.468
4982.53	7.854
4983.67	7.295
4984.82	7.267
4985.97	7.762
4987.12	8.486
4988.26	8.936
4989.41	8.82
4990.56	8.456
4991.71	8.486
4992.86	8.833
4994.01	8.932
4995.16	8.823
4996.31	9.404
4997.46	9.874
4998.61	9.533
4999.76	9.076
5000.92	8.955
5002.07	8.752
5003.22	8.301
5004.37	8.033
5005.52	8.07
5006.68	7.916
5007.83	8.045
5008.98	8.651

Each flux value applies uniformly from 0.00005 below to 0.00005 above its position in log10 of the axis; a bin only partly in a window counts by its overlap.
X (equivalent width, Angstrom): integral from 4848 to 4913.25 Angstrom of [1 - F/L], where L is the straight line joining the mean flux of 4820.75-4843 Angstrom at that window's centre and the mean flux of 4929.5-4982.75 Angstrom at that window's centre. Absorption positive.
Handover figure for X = 4.1 Angstrom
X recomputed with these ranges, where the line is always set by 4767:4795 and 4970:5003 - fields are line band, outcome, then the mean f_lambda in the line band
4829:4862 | 1.45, 8.55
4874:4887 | 0.28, 8.69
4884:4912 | 0.61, 8.66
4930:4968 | -0.45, 8.86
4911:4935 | 1.07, 8.41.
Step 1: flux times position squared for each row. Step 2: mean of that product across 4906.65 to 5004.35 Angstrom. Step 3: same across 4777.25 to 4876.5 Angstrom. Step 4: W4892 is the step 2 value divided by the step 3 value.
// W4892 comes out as 1.06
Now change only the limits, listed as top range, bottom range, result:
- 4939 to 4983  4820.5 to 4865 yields 1.11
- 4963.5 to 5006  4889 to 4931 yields 1.04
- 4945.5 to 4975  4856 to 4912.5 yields 1.12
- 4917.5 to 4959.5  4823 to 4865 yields 1.08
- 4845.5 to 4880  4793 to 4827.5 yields 0.90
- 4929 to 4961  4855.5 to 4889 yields 1.15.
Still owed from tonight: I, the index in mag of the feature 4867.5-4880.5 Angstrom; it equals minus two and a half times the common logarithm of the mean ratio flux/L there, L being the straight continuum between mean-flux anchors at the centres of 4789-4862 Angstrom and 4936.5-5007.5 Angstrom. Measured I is 0.07 mag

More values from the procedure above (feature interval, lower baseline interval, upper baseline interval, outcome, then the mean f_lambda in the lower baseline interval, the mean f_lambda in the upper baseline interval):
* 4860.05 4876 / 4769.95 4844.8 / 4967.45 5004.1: 0.214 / 9.03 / 8.69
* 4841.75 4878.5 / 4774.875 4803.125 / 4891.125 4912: 0.117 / 9.09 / 8.78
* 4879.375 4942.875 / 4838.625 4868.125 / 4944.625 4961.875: -0.010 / 7.99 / 8.94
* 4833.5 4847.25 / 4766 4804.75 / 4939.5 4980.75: 0.005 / 9.04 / 8.93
